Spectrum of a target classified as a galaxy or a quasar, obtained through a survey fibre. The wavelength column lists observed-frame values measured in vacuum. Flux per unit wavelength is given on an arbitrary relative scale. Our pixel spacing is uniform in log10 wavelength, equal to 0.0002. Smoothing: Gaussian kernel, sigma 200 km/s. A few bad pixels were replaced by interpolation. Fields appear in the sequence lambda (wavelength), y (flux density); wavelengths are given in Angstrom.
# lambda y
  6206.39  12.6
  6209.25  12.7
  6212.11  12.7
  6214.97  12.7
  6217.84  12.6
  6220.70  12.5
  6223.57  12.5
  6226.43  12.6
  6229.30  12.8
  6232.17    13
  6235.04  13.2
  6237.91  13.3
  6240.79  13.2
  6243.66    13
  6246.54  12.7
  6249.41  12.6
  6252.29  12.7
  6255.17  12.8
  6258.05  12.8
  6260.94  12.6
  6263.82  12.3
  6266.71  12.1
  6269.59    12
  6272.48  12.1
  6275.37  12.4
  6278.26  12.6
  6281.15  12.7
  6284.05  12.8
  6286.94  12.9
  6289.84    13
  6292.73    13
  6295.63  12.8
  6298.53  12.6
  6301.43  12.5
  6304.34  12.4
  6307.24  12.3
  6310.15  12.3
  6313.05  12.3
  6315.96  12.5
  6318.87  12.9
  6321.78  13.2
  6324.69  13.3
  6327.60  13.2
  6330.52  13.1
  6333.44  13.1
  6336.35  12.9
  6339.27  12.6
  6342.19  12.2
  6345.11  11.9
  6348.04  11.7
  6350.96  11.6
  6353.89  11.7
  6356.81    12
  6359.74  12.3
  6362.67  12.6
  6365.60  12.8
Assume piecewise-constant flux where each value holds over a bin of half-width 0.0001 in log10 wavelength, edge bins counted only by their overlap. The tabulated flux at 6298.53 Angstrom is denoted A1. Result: 12.6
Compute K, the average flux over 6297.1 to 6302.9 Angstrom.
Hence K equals 12.5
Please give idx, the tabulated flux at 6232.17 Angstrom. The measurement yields 13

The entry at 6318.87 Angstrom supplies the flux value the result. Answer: 12.9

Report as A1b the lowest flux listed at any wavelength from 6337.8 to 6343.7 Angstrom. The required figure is 12.2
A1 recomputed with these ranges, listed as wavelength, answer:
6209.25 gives 12.7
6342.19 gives 12.2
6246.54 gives 12.7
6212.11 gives 12.7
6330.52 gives 13.1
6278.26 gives 12.6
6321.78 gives 13.2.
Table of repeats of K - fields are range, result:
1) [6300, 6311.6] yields 12.4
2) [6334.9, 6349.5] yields 12.3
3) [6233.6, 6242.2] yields 13.2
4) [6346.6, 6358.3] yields 11.8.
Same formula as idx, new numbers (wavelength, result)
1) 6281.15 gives 12.7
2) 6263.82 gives 12.3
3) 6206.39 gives 12.6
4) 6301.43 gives 12.5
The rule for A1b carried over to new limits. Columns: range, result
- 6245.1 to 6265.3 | 12.3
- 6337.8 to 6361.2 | 11.6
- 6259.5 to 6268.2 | 12.1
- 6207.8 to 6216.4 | 12.7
